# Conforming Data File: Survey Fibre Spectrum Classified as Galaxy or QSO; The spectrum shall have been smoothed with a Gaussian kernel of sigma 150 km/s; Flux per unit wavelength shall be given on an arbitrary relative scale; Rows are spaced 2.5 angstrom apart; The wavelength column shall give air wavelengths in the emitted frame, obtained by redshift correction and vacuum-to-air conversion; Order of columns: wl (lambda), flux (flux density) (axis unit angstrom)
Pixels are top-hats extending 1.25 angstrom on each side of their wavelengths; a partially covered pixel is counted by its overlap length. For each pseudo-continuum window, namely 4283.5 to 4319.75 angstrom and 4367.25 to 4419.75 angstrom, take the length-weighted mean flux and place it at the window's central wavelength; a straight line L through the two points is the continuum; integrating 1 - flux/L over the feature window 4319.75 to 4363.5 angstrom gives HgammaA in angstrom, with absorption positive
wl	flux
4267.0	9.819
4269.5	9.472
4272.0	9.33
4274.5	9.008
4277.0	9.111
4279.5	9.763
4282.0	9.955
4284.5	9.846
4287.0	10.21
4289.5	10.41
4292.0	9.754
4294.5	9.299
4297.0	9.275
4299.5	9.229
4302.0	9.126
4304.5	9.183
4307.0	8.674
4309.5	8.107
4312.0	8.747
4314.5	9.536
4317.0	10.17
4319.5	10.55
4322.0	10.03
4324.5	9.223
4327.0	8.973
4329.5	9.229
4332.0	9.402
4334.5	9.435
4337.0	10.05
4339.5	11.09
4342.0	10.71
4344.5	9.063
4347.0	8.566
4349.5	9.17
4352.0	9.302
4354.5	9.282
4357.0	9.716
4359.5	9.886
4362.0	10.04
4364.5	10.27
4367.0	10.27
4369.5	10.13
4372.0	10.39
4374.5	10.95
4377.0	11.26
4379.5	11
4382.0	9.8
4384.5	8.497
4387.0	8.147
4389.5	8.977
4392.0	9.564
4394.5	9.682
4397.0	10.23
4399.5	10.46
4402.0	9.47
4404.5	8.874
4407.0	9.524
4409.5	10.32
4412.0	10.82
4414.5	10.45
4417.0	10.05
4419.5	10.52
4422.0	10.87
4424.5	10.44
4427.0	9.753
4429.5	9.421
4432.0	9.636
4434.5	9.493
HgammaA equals 0.2 angstrom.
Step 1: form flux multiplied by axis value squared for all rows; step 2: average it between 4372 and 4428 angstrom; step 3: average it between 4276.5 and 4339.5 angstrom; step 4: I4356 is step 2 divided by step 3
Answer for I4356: 1.1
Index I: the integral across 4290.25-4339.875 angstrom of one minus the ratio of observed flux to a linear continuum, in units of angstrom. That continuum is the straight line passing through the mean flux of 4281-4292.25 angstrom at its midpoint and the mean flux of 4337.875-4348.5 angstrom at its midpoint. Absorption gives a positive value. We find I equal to 2.6 angstrom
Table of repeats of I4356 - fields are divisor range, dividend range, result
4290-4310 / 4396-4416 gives 1.15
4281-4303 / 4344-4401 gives 1.05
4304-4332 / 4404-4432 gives 1.14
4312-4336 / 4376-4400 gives 1.05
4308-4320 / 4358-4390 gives 1.10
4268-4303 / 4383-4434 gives 1.08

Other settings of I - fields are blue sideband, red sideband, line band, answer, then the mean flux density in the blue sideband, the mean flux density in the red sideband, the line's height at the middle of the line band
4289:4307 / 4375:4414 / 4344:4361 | 0.6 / 9.37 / 9.81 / 9.62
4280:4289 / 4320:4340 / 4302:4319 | 1.2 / 10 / 9.66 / 9.81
